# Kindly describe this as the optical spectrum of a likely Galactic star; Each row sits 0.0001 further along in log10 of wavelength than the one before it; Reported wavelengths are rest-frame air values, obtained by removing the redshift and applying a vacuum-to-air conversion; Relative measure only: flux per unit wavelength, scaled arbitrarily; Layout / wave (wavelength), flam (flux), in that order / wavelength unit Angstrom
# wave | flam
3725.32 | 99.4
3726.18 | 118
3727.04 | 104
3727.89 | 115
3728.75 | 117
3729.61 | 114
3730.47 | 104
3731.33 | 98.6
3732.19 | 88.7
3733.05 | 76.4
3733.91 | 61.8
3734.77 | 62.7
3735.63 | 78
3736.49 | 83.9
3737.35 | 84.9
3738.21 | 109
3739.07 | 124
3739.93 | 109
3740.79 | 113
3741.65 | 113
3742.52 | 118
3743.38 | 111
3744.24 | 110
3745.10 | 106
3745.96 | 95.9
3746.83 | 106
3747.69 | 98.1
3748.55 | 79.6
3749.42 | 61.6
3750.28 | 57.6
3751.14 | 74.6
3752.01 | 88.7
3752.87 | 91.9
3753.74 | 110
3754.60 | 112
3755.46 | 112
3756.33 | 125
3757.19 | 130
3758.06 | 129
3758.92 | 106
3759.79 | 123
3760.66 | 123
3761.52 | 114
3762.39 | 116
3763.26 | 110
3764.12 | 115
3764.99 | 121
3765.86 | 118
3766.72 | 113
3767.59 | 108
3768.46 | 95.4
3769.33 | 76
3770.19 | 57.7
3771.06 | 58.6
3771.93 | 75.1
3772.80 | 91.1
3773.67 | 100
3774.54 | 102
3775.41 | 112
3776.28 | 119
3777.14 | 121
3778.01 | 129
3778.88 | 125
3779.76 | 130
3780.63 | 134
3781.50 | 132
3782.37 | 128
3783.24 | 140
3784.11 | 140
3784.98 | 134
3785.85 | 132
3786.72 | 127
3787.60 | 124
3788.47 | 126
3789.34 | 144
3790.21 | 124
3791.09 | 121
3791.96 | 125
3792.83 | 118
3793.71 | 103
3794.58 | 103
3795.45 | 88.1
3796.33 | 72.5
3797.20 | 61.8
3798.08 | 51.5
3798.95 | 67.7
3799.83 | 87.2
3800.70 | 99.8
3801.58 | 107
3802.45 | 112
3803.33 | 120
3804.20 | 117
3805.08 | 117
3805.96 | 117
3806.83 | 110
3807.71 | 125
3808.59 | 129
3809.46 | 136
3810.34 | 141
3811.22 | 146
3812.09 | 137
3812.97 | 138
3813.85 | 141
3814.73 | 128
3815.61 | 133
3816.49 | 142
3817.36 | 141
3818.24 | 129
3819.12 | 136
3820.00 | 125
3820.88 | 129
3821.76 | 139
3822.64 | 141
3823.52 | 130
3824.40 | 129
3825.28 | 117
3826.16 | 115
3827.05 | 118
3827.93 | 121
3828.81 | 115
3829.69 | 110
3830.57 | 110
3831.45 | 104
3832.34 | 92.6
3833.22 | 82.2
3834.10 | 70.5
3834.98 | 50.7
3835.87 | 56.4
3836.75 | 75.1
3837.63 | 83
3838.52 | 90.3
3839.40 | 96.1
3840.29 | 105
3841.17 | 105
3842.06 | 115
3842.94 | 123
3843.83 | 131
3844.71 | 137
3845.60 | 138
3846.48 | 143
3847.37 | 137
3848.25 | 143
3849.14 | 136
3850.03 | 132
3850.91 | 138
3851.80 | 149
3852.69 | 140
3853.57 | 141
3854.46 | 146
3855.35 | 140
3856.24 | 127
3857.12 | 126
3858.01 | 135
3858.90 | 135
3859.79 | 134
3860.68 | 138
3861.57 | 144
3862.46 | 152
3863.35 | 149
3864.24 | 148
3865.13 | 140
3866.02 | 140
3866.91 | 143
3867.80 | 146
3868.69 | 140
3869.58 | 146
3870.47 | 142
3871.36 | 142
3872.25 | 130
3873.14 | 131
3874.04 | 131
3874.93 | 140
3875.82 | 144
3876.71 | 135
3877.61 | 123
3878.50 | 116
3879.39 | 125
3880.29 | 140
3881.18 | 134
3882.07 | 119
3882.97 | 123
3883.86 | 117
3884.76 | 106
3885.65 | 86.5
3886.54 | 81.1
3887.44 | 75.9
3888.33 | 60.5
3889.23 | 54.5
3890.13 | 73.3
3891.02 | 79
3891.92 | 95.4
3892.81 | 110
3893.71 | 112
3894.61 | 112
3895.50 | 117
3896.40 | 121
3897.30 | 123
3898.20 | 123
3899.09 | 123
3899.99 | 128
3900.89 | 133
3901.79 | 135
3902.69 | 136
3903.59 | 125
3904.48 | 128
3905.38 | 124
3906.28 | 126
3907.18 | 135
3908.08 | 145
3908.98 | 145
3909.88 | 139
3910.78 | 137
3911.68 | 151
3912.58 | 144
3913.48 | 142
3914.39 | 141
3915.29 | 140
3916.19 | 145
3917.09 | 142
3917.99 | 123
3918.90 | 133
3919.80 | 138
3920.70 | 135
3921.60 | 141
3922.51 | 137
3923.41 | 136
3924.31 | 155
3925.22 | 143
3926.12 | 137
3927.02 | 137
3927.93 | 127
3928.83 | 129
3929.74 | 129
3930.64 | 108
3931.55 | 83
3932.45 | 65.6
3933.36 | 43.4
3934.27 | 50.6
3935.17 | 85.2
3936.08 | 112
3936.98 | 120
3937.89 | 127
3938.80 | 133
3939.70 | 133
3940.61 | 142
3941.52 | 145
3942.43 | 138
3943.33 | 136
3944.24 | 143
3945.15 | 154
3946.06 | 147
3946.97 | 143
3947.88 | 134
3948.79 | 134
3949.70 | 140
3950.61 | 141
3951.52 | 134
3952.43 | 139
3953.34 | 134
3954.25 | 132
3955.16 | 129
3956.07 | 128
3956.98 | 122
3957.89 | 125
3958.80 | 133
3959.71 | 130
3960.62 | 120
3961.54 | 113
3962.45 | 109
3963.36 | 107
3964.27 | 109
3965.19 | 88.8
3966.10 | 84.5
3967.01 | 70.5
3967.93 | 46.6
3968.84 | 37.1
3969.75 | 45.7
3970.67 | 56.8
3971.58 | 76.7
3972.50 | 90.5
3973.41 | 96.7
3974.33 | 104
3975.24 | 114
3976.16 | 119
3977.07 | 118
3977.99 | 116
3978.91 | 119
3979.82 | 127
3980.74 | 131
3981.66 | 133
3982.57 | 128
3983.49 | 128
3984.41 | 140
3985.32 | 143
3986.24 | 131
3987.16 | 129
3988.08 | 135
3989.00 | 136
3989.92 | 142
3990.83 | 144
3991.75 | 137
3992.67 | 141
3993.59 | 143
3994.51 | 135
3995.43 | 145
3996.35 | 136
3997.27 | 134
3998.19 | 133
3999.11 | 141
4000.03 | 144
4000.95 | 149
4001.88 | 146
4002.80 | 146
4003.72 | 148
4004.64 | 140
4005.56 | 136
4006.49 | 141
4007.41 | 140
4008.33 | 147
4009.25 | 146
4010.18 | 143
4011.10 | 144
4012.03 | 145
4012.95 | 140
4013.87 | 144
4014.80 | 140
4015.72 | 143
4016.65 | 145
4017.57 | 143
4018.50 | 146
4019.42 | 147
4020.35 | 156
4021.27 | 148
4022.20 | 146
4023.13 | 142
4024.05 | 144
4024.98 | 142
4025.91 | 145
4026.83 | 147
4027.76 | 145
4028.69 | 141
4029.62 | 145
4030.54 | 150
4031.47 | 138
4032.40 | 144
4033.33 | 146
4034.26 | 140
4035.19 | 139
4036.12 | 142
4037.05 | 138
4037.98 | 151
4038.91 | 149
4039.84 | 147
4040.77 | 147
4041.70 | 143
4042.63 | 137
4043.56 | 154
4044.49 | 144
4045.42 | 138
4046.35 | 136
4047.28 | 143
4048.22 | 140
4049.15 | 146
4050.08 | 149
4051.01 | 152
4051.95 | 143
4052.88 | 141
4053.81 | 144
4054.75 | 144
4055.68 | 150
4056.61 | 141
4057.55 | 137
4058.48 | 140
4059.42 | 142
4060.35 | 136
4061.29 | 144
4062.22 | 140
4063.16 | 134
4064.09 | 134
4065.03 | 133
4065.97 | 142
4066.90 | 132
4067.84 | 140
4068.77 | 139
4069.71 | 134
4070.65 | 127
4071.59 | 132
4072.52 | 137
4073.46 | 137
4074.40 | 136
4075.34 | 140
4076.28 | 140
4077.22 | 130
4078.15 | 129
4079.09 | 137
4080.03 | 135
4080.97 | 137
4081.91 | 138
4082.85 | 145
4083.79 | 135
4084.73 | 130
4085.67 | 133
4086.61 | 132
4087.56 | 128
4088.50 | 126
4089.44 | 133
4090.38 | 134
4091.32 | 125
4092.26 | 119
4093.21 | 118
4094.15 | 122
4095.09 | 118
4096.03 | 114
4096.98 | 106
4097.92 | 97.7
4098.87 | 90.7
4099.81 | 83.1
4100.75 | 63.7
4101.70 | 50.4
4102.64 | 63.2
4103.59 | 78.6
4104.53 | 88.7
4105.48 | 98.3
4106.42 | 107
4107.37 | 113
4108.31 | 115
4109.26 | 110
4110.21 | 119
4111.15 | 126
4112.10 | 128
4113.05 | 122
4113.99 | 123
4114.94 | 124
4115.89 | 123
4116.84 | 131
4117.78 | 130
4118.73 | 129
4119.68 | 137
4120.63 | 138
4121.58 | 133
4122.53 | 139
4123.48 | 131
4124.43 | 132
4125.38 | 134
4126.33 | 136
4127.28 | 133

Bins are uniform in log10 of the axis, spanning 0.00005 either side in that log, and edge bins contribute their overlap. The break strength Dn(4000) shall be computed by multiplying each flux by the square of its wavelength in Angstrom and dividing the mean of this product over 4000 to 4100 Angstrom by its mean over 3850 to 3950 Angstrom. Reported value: 1.17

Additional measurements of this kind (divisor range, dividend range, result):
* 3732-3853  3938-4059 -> 1.33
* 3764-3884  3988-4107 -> 1.25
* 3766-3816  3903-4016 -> 1.22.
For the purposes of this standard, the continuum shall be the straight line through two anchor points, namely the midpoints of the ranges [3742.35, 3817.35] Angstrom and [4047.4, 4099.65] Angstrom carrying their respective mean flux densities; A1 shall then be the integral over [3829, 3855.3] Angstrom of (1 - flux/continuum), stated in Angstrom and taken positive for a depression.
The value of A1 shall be 0.6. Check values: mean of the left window 111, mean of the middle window 114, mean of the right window 133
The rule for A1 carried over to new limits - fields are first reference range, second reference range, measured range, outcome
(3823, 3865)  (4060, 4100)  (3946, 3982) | 3.9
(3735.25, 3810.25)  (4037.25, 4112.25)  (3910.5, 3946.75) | -2.8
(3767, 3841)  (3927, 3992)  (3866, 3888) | -2.2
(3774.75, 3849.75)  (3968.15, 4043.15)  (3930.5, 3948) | 1.5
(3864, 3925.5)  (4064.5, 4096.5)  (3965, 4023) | 1.0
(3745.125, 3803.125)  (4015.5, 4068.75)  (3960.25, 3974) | 5.1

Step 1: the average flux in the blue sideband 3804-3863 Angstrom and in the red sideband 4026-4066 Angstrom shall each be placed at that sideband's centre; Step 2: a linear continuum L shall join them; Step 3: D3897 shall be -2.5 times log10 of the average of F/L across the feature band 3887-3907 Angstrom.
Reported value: 0.17 mag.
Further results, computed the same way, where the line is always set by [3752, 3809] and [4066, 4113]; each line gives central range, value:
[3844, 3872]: -0.23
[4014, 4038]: -0.22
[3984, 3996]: -0.19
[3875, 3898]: 0.06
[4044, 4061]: -0.20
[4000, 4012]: -0.22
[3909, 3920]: -0.22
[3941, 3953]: -0.21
